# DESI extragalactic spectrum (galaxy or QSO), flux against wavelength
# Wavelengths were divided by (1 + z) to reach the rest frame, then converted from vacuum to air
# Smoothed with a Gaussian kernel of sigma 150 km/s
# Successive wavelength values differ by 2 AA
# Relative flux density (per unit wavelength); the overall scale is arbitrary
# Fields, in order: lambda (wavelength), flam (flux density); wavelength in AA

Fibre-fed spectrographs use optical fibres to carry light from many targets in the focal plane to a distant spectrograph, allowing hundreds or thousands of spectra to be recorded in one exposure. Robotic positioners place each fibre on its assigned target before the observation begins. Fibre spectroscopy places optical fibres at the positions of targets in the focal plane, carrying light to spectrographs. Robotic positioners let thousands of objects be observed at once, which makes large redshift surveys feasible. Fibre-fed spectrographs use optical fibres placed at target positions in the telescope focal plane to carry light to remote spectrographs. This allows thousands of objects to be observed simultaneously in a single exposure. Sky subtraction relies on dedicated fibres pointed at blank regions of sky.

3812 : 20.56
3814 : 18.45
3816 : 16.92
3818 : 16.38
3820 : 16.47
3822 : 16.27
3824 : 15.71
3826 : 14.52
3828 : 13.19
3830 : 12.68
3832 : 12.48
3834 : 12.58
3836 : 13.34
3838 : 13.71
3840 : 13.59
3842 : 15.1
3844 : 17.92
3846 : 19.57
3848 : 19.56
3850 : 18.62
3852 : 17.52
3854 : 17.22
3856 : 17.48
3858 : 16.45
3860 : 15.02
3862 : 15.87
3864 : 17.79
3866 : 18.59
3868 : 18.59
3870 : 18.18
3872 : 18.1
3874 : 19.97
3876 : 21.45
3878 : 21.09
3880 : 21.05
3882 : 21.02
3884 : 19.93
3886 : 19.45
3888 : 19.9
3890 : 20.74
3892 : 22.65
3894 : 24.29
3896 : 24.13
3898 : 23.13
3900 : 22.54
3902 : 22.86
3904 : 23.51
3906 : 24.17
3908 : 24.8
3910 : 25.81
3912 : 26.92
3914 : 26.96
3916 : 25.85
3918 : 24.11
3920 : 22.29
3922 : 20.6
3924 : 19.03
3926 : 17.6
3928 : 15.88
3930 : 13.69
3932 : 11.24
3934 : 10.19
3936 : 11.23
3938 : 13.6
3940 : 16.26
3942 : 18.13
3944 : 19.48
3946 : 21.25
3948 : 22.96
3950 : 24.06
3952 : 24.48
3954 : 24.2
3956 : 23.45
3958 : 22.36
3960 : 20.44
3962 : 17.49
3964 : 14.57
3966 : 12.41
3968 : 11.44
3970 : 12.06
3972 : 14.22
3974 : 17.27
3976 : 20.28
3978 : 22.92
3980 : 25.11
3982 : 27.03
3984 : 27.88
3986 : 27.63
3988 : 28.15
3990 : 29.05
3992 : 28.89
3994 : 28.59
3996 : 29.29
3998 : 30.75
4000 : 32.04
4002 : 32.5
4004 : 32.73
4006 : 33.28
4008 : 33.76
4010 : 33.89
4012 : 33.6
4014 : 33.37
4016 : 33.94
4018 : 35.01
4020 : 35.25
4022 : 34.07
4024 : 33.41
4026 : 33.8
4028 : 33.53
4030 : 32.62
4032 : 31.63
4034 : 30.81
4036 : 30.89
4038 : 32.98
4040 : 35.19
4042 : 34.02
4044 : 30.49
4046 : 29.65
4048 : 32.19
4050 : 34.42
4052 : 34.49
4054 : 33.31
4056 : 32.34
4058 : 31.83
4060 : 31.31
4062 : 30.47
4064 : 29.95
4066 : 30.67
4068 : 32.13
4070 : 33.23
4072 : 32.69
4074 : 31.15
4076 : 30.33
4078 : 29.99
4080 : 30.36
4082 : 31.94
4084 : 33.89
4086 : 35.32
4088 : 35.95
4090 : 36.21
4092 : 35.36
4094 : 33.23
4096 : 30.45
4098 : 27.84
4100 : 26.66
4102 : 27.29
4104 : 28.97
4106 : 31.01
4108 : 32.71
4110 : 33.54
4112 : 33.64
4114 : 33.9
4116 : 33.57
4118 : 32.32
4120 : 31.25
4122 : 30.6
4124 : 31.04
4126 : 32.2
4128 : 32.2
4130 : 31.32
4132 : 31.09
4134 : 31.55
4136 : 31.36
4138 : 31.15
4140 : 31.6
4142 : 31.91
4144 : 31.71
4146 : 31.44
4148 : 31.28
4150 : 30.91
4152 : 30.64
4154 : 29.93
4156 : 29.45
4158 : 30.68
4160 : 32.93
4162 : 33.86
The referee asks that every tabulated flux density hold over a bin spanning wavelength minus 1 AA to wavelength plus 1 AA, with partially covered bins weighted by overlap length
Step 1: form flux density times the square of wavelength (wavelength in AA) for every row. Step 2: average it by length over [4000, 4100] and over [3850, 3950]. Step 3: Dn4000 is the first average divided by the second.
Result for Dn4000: 1.77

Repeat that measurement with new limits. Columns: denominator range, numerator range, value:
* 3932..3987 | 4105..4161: 1.80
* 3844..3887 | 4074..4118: 1.92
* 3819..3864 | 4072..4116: 2.31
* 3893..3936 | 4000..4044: 1.66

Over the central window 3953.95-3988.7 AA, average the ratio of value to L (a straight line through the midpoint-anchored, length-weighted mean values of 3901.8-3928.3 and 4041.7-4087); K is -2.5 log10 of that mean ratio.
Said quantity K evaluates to 0.29 mag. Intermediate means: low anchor 23.1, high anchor 32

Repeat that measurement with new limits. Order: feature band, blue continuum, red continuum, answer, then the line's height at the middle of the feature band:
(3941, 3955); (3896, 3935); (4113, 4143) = 0.036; 22.8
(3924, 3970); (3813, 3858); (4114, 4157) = 0.234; 21.7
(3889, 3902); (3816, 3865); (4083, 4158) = -0.206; 18.9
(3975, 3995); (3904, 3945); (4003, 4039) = 0.064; 28.1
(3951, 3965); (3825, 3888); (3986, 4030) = 0.281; 27.3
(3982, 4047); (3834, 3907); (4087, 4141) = -0.195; 26.6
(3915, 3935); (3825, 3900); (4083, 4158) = 0.179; 21.4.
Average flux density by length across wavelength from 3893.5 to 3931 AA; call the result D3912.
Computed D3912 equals 22.5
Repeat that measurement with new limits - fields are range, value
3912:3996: 20.5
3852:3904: 19.9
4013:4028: 34.1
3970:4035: 29.6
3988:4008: 30.8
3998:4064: 32.8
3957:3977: 16.3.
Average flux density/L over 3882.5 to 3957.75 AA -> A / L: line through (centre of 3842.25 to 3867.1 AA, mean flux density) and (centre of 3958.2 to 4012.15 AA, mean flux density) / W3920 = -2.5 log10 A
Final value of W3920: 0.01 mag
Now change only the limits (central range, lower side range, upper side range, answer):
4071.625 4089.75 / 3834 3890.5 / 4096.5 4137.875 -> -0.11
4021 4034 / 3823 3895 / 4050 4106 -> -0.16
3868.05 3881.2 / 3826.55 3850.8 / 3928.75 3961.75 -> -0.22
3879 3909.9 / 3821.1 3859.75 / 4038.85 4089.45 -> -0.14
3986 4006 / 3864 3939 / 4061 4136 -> -0.17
